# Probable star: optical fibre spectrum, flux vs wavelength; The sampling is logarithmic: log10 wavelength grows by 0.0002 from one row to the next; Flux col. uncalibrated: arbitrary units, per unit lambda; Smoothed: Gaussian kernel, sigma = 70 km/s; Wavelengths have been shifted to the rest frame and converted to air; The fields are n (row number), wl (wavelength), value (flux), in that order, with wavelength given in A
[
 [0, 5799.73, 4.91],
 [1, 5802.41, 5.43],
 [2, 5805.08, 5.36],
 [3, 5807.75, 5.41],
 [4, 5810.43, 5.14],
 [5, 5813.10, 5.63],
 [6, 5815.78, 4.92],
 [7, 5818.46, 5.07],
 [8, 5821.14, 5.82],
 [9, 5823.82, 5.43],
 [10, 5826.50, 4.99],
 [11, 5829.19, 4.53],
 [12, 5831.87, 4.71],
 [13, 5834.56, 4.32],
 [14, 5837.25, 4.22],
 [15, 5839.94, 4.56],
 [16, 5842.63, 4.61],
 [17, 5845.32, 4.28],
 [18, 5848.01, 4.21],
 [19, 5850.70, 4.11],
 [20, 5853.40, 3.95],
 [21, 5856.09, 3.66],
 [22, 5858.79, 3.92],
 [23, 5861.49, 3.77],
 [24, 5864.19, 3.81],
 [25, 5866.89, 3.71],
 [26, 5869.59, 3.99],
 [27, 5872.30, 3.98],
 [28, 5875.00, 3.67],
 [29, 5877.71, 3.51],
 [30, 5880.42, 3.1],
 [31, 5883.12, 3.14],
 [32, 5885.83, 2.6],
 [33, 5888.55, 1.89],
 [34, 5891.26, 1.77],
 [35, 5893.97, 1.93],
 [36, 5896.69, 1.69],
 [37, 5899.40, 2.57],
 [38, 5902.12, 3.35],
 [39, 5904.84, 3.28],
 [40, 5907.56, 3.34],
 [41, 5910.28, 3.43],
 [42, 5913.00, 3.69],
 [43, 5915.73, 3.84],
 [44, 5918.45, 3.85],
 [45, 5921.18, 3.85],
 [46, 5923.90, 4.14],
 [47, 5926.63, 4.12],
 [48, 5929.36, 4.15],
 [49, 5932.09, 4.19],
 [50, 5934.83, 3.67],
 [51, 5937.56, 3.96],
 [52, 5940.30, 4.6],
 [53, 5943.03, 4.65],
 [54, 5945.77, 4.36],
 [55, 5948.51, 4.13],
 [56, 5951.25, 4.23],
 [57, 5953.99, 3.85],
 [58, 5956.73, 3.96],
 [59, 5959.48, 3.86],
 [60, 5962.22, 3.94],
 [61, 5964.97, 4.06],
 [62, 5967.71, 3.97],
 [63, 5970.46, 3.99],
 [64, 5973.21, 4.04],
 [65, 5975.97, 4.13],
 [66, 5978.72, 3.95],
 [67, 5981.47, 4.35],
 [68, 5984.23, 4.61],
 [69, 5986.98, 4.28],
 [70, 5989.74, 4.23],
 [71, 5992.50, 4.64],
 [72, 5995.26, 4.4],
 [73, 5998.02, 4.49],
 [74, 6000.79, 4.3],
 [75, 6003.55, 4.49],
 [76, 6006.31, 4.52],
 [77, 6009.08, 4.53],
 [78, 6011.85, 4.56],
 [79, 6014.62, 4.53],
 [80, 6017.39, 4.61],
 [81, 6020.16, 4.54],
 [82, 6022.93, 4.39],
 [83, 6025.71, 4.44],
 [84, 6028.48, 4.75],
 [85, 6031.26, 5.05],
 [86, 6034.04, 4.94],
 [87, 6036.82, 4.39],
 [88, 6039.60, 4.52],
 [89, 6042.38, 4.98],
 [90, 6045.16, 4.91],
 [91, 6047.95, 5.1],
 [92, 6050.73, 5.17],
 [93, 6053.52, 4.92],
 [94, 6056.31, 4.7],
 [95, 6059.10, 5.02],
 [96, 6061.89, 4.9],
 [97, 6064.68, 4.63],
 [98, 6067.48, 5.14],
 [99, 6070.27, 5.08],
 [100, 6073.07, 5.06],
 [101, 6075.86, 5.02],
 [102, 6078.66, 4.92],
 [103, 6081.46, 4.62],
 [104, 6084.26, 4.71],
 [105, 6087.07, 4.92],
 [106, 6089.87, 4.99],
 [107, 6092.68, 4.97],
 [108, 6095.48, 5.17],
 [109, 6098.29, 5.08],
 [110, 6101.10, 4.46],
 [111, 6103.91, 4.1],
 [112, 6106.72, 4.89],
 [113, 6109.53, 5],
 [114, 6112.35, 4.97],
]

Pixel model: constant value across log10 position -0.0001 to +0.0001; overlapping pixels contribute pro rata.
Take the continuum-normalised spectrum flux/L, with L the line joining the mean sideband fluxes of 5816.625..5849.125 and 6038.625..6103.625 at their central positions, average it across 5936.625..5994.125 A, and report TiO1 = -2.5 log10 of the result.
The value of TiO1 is 0.156 mag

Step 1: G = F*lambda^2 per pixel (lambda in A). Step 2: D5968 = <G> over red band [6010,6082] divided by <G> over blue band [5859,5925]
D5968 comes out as 1.6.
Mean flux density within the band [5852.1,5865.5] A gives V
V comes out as 3.82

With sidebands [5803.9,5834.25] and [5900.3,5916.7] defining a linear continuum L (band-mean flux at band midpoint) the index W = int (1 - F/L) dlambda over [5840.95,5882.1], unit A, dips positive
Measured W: 4.4 A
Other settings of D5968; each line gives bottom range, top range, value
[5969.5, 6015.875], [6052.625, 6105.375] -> 1.15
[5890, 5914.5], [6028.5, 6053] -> 1.83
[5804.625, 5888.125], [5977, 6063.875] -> 1.15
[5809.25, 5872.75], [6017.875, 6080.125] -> 1.16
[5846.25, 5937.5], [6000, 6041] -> 1.38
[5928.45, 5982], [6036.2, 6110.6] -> 1.24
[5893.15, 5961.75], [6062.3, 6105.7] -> 1.37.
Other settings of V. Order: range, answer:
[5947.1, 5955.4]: 4.07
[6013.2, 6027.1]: 4.5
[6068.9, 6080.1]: 5.02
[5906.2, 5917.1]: 3.58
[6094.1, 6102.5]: 4.9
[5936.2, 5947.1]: 4.39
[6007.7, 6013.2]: 4.54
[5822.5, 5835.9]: 4.79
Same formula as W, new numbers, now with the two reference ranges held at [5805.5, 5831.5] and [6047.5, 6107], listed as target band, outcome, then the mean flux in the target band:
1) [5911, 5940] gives 6.36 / 3.96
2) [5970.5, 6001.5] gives 4.34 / 4.3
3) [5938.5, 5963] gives 4.20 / 4.18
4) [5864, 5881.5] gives 4.96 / 3.68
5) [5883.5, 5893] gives 5.44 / 2.19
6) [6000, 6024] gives 2.24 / 4.5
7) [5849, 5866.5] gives 4.37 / 3.87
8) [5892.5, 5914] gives 9.31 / 2.89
